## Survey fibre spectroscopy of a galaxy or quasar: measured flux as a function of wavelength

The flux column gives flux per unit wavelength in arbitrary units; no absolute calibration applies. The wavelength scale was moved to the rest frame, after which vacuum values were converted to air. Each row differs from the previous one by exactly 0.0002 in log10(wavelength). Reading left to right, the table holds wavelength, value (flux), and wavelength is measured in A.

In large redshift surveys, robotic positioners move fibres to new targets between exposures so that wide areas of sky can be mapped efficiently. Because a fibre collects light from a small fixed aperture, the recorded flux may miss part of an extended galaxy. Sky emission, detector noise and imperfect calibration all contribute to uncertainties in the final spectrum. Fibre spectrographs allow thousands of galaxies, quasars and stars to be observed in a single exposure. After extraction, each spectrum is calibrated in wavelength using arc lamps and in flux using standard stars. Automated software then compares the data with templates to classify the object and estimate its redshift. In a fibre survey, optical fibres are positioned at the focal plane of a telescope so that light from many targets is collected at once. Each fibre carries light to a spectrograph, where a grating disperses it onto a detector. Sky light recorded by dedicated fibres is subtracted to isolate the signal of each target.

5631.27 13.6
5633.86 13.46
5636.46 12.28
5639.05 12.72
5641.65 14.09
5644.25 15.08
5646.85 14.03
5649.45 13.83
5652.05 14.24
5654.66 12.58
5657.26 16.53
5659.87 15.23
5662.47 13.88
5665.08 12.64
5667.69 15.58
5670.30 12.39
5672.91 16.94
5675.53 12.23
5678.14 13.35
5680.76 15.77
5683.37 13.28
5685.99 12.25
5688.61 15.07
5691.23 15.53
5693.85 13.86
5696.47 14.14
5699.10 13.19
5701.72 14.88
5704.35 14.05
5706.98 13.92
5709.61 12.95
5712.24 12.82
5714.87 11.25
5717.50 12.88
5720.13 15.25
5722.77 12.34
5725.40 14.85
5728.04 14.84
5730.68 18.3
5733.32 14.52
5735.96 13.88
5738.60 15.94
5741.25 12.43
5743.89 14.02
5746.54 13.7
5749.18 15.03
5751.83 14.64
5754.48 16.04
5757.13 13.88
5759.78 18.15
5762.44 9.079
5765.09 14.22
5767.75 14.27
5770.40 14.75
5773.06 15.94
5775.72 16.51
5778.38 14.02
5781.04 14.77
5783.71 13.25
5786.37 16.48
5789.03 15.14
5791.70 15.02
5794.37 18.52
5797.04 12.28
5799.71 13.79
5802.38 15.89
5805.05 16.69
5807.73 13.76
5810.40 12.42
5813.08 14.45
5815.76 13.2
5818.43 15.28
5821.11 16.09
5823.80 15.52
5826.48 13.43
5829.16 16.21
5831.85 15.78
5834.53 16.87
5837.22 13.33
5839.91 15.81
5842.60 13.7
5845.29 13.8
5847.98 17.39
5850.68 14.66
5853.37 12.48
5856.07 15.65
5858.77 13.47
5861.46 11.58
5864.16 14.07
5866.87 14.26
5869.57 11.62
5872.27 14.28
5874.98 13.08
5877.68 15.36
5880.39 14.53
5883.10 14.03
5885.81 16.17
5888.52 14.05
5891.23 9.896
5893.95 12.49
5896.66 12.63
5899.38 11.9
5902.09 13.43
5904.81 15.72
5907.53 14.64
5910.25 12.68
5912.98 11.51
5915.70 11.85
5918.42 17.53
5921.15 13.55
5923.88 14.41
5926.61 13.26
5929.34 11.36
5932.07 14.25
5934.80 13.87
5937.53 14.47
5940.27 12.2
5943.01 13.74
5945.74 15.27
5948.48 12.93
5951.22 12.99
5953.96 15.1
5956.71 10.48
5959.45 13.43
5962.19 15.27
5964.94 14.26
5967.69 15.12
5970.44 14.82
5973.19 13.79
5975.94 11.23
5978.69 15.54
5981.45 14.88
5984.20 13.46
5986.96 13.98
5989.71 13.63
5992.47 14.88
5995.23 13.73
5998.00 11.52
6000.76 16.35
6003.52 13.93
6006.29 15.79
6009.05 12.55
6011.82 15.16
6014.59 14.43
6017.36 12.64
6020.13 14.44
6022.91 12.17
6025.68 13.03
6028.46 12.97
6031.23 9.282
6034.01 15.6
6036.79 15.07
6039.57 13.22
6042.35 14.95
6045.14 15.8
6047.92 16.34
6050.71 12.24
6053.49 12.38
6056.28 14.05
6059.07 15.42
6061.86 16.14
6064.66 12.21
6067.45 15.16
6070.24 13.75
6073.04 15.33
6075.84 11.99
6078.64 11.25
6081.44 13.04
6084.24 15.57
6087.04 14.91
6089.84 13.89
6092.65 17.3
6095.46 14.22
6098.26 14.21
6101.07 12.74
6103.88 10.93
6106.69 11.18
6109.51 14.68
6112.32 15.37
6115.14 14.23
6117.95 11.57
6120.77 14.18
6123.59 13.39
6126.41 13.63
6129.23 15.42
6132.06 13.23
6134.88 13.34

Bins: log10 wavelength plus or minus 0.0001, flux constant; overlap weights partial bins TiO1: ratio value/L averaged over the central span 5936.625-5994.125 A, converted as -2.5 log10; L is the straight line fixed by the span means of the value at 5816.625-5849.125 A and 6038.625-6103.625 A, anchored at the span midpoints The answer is 0.06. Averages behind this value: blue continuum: 15.2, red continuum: 14.1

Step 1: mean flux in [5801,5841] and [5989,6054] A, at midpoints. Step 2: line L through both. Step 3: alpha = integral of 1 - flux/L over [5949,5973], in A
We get 0.51 A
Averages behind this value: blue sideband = 15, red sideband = 13.9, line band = 13.9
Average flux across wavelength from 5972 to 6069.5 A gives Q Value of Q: 13.9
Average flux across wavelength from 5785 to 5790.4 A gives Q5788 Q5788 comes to 15.8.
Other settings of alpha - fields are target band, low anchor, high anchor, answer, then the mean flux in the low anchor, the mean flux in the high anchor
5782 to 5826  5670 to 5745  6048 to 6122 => -2.62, 14.1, 13.8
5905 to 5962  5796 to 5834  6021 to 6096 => 3.13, 14.7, 14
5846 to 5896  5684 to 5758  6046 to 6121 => 0.78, 14.2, 13.9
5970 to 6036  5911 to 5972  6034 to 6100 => 1.20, 13.7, 14.3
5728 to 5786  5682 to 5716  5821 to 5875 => -3.00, 13.6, 14.4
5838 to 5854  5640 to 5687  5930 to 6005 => -0.83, 14.1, 13.9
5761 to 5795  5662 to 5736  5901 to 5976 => -1.88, 14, 13.7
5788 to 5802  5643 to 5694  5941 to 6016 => -0.87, 14.2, 14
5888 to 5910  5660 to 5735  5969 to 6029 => 1.41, 14.1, 13.9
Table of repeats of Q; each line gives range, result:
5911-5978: 13.6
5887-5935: 13.3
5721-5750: 14.5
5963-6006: 14.1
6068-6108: 13.6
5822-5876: 14.4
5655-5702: 14.2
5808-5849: 14.8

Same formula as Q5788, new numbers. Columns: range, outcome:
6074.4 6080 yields 11.6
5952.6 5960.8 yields 13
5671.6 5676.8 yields 14.6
